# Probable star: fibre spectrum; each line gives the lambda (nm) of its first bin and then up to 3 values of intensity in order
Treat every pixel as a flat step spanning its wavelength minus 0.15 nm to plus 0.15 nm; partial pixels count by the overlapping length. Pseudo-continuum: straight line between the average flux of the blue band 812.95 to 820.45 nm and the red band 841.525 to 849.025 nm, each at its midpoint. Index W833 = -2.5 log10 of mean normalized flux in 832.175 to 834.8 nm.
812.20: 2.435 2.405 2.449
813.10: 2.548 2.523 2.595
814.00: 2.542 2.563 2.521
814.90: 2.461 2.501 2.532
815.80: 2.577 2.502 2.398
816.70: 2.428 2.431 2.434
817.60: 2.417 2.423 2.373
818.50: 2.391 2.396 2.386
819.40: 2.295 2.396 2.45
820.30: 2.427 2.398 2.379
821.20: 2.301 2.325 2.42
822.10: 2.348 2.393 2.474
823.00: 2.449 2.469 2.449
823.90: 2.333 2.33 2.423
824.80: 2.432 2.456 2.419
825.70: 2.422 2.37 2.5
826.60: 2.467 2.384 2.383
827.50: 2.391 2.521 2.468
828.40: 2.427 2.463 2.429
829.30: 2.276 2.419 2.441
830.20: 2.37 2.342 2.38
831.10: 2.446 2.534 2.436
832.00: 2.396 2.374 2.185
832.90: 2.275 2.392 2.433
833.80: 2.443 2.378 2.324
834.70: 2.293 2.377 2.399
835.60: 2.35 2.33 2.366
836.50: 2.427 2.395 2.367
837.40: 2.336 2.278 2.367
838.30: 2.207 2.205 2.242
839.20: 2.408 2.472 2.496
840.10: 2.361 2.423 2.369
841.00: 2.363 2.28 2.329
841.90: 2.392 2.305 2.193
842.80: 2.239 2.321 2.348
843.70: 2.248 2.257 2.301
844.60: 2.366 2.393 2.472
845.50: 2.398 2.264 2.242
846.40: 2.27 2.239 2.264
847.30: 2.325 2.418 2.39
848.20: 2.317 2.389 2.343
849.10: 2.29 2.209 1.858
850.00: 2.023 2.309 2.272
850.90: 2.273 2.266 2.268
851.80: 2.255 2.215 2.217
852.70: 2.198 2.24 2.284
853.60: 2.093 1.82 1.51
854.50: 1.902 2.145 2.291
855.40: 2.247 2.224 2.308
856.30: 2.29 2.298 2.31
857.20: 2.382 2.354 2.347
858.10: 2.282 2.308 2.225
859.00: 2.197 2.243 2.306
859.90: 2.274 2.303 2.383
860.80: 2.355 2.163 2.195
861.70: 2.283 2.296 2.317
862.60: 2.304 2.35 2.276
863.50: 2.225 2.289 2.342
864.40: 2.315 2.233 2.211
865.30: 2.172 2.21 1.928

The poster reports 0.02 mag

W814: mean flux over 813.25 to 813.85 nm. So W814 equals 2.56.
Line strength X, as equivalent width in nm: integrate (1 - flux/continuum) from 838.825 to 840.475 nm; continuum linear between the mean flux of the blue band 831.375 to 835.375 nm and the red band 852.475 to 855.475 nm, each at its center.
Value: -0.09 nm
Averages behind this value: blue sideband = 2.37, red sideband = 2.07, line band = 2.41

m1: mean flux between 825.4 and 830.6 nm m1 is 2.42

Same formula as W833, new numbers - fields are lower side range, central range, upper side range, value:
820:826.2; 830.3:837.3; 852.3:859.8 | -0.02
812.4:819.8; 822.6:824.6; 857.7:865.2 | 0.01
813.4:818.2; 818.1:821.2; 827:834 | 0.04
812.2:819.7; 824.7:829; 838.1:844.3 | -0.02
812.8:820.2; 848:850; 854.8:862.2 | 0.05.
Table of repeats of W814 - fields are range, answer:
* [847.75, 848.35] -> 2.35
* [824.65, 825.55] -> 2.44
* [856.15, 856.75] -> 2.29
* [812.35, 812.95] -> 2.43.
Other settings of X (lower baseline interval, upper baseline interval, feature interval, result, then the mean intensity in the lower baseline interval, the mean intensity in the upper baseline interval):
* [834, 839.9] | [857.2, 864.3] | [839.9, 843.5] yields 0.01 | 2.35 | 2.29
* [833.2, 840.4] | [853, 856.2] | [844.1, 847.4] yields -0.14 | 2.36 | 2.09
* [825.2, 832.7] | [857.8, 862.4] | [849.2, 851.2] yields 0.13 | 2.41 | 2.28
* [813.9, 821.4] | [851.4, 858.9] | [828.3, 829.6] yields -0.02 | 2.44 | 2.2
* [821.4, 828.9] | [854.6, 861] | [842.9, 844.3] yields 0.03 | 2.42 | 2.29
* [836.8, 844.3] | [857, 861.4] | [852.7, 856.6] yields 0.30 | 2.33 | 2.29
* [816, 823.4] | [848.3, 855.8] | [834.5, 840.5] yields -0.22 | 2.4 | 2.17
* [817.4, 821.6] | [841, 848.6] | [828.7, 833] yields -0.05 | 2.38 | 2.32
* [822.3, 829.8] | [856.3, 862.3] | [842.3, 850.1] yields 0.19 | 2.42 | 2.29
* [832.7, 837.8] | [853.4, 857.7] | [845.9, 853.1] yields -0.11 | 2.36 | 2.16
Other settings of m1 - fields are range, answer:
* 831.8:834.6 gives 2.36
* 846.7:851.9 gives 2.26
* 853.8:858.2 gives 2.18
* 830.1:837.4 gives 2.37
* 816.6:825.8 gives 2.4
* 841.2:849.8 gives 2.3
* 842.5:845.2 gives 2.31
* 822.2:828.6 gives 2.43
